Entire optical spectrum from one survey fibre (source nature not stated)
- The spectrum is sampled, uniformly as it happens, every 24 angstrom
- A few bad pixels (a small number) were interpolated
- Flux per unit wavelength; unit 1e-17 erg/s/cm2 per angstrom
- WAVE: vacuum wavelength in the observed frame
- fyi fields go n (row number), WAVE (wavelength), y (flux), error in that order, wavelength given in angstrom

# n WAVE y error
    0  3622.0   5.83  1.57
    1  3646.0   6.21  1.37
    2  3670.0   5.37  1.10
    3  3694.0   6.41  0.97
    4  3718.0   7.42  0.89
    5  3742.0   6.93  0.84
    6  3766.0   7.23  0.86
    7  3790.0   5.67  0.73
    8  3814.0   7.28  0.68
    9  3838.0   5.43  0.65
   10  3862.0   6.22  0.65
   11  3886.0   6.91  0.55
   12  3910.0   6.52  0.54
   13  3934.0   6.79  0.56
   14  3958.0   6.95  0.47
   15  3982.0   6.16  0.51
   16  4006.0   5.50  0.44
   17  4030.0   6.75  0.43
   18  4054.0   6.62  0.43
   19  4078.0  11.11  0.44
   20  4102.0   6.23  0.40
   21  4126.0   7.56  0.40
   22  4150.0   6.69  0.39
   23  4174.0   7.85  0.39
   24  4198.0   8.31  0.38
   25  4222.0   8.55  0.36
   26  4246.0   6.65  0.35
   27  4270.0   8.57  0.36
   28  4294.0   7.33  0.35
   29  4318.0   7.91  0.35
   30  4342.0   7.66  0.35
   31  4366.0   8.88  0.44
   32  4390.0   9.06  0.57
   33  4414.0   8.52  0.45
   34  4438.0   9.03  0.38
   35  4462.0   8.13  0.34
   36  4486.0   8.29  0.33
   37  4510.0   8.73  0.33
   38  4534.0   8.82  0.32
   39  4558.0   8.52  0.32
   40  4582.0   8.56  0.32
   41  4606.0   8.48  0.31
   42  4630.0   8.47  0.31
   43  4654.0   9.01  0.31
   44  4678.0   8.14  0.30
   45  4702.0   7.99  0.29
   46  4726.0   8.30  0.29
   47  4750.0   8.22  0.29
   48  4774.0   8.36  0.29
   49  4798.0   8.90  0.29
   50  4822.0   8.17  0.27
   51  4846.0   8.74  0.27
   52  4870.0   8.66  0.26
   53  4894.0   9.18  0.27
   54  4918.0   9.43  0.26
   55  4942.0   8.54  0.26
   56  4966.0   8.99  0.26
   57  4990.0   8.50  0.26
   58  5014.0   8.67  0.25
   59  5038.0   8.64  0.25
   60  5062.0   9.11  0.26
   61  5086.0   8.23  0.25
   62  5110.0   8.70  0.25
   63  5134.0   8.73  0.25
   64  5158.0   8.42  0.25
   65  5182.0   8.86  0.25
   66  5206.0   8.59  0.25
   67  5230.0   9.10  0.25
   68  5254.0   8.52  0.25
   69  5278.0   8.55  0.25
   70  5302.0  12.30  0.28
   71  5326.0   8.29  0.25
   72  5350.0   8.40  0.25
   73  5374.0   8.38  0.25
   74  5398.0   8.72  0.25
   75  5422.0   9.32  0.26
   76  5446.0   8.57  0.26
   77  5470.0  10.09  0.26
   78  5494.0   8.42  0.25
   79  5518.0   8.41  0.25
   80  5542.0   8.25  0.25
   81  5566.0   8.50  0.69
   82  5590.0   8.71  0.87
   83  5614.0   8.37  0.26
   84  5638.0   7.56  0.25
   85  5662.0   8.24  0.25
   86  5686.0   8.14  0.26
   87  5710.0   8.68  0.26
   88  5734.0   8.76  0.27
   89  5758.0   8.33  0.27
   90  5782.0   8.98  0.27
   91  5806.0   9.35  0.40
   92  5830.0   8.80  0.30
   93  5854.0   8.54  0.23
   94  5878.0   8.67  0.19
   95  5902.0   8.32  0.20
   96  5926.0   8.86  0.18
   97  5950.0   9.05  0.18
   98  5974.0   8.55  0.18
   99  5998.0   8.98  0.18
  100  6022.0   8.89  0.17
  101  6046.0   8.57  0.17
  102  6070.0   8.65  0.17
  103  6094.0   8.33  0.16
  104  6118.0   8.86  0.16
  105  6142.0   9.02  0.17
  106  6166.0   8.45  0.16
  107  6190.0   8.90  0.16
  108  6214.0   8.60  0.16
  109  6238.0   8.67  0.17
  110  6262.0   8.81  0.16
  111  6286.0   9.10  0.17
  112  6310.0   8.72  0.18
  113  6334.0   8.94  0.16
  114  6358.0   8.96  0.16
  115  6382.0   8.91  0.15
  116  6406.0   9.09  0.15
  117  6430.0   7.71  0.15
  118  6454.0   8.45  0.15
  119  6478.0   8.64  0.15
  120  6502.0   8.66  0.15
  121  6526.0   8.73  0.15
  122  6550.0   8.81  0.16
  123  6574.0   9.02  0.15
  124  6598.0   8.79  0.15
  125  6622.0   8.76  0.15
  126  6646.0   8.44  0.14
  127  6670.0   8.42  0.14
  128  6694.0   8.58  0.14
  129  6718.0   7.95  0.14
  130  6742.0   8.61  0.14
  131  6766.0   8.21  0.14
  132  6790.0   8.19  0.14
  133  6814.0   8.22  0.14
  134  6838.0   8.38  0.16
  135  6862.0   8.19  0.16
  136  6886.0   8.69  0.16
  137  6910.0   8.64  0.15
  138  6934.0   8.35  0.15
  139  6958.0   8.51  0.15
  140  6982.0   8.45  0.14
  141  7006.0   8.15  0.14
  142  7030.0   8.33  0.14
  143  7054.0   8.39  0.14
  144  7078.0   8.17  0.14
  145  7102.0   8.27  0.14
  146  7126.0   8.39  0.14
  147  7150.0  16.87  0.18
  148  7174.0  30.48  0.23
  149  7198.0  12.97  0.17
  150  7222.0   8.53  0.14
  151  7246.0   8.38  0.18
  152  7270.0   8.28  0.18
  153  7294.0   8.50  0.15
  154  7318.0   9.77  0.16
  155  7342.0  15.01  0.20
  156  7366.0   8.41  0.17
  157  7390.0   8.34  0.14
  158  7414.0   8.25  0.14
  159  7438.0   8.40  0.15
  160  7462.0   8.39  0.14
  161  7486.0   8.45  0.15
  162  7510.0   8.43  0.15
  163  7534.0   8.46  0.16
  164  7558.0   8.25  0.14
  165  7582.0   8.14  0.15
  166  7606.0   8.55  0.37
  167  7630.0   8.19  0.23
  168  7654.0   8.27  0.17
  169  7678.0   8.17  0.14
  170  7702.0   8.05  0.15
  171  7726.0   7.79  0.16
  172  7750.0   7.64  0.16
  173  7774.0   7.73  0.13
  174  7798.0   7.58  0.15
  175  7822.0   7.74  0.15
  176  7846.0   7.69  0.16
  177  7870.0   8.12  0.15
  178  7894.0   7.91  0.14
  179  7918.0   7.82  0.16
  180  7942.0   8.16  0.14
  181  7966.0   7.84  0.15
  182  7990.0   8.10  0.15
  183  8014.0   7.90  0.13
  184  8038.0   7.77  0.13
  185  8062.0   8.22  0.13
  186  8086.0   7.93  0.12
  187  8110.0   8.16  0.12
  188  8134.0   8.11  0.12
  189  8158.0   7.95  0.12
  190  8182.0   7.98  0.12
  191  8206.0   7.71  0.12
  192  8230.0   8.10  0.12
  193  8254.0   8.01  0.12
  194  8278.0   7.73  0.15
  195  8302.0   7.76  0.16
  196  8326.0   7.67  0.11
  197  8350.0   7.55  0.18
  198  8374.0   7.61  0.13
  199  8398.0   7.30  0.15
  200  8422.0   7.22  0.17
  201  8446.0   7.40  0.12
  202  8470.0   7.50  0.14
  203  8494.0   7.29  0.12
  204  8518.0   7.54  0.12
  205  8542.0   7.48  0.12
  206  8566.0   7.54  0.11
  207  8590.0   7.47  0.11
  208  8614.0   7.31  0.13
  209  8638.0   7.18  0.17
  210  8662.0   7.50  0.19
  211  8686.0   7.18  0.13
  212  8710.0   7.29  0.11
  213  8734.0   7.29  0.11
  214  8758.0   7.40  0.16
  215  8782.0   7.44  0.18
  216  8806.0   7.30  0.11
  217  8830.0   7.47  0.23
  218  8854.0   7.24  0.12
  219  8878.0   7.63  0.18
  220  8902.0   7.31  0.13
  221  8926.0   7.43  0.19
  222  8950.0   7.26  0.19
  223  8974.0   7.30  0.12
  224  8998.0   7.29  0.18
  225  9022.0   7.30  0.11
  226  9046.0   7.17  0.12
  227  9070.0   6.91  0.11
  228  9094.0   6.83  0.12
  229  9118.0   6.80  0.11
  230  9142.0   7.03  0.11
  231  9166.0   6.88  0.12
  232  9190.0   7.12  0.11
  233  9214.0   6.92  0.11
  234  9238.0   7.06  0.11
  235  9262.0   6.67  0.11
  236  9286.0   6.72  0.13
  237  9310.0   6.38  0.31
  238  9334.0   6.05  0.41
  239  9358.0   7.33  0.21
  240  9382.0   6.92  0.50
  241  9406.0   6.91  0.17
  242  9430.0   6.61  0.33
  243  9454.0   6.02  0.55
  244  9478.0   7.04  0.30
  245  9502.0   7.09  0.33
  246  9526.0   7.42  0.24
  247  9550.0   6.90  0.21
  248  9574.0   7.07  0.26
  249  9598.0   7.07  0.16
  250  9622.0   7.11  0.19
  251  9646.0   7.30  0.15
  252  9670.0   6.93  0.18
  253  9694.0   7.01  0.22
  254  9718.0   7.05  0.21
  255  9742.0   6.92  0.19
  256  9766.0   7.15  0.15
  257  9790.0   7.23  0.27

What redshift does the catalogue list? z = 0.09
